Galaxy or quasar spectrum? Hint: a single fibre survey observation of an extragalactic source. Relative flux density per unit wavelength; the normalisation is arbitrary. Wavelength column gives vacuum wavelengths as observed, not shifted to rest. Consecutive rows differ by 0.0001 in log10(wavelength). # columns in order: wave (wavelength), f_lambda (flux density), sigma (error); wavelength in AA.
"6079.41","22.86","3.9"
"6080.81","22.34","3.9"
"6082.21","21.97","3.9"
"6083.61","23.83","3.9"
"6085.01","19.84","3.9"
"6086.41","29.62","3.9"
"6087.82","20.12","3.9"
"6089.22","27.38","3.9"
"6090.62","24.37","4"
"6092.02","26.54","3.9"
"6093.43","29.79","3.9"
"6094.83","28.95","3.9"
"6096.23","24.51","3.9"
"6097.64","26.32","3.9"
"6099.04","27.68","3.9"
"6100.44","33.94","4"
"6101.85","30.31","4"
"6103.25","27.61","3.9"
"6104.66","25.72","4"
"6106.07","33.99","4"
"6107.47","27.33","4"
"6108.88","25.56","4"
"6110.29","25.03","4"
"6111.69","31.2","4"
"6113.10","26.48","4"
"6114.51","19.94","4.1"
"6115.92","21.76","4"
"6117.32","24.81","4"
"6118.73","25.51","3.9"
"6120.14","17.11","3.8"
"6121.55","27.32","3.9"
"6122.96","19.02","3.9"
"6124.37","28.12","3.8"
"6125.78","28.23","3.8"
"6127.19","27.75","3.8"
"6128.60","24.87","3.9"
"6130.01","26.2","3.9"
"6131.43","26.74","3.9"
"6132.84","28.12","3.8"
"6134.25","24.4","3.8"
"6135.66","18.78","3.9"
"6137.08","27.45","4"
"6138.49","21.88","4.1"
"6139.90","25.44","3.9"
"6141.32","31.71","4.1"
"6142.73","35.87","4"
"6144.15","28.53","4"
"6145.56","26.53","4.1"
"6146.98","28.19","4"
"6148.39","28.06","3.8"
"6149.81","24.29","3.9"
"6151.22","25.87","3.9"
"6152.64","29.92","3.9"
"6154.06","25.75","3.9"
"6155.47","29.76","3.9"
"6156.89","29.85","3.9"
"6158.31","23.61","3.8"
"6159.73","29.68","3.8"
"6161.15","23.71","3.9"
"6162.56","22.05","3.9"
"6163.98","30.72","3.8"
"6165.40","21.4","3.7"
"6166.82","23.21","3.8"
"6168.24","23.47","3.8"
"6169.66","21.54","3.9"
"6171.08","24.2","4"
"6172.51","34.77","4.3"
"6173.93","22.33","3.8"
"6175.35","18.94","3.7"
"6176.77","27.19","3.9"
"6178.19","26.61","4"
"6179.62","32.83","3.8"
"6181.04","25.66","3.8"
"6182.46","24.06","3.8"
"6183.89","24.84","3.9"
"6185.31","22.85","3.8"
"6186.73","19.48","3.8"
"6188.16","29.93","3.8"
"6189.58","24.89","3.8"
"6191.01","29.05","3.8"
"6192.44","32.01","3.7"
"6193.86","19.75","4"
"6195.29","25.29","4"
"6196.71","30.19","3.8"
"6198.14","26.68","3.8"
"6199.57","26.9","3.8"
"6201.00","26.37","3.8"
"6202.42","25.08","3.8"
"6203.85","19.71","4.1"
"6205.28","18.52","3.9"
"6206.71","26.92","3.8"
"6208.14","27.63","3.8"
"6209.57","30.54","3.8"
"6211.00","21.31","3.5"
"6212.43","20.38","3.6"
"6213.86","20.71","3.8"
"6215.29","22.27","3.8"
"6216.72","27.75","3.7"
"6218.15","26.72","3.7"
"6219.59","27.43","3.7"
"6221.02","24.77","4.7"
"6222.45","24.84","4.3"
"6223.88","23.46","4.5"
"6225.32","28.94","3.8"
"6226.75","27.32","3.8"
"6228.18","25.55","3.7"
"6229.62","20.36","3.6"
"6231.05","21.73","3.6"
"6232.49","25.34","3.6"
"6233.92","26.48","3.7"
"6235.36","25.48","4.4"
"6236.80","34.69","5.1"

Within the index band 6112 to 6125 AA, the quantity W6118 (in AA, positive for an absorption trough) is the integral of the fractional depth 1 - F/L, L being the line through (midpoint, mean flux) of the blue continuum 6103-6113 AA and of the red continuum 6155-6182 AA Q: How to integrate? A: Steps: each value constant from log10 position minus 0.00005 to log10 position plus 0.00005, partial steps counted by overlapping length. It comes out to 1.9 AA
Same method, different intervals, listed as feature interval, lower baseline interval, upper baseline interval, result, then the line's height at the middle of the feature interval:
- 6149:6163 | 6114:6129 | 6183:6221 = -1.15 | 24.5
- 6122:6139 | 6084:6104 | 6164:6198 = 0.72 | 26.3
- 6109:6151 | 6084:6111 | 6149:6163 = 1.46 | 26.8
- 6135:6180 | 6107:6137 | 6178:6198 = -1.19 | 25.7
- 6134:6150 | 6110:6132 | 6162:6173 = -1.22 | 25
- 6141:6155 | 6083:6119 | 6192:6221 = -1.39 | 25.8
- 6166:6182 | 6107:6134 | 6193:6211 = -0.15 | 25.2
